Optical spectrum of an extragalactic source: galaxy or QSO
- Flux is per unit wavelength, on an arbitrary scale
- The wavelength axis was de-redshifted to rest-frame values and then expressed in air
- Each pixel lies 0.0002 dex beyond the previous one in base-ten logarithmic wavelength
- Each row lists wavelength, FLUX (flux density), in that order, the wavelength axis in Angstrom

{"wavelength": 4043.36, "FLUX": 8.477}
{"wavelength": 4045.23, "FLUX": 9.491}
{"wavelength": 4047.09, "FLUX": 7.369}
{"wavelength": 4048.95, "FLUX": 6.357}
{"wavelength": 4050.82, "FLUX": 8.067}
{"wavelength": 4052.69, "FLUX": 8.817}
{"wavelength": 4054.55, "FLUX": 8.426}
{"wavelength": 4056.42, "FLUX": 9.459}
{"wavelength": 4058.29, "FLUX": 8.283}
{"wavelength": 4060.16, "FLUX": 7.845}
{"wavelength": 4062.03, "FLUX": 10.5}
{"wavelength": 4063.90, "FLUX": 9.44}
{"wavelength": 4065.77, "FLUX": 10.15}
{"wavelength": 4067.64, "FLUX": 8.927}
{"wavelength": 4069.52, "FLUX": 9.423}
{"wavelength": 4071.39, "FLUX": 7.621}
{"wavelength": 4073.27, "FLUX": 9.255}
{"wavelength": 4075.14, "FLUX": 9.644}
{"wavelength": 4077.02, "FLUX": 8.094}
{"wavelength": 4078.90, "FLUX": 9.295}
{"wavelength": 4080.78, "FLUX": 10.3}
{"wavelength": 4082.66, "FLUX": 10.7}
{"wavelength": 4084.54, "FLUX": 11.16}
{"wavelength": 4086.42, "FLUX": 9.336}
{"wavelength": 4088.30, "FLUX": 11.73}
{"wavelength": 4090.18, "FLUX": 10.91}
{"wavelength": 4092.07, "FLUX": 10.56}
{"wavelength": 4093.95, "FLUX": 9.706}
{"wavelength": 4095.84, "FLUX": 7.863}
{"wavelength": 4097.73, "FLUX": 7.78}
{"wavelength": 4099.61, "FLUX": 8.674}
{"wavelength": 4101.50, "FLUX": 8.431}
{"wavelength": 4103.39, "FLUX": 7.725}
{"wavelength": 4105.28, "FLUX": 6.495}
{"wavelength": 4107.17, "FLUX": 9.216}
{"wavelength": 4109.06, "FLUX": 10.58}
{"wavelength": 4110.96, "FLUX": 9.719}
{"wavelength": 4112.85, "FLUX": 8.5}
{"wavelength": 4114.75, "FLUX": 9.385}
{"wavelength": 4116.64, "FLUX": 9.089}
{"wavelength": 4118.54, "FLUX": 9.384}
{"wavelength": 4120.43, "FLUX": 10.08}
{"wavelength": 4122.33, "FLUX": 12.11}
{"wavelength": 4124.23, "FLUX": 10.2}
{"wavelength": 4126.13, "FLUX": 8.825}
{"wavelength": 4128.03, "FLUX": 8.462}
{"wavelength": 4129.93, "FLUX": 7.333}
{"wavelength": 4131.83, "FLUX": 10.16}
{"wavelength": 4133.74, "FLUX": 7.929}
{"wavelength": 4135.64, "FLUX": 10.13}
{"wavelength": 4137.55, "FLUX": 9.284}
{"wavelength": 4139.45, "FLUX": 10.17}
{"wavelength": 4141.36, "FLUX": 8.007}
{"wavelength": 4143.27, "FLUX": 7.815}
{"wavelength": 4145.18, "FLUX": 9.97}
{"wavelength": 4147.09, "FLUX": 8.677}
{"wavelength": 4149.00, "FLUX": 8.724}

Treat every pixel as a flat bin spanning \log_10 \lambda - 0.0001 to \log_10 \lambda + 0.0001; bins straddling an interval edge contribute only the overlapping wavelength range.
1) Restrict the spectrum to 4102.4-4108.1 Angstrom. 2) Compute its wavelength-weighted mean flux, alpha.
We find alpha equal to 7.81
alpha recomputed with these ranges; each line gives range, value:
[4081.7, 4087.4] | 10.4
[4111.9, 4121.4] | 9.3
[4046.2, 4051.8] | 7.27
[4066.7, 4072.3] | 8.67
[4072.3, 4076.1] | 9.43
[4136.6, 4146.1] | 9.04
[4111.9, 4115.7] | 8.95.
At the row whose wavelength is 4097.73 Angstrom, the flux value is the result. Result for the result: 7.78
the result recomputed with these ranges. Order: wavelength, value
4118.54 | 9.384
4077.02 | 8.094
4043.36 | 8.477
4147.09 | 8.677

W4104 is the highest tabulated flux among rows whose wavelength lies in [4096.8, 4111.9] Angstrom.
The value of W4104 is 10.58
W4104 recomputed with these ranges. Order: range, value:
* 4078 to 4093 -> 11.73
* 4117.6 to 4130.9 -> 12.11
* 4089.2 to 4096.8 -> 10.91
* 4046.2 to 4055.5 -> 8.817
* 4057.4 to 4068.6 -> 10.5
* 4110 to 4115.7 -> 9.719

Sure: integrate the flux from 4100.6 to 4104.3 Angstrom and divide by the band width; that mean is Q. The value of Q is 8.08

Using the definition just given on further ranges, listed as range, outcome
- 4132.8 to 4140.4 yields 9.39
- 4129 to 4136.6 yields 8.89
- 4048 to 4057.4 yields 8.22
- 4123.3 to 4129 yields 9.15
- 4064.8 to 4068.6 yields 9.53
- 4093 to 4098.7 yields 8.46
